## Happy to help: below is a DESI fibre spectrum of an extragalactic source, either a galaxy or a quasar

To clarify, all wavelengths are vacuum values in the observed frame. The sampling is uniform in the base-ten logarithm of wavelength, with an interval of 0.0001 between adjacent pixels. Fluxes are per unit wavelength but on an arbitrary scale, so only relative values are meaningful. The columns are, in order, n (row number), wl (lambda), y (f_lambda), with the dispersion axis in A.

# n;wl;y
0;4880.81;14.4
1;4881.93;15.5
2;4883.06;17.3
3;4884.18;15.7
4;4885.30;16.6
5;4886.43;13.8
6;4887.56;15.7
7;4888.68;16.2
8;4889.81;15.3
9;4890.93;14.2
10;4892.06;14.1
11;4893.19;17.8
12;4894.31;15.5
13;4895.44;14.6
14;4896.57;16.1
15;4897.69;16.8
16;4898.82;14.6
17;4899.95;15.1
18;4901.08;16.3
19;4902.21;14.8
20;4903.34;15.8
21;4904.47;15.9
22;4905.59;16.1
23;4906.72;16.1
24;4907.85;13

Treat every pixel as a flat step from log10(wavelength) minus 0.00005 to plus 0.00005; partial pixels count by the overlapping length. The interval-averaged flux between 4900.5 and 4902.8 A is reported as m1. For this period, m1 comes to 15.5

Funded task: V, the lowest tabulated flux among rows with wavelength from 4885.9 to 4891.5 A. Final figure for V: 13.8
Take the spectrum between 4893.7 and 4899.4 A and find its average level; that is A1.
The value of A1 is 15.6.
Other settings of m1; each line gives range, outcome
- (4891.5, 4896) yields 15.5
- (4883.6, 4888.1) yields 15.5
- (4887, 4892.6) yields 15.1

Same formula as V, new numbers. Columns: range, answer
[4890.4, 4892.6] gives 14.1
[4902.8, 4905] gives 15.8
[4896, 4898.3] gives 16.1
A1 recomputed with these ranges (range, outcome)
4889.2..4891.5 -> 14.8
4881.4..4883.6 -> 16.4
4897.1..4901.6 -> 15.7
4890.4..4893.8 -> 15.4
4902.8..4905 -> 15.8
